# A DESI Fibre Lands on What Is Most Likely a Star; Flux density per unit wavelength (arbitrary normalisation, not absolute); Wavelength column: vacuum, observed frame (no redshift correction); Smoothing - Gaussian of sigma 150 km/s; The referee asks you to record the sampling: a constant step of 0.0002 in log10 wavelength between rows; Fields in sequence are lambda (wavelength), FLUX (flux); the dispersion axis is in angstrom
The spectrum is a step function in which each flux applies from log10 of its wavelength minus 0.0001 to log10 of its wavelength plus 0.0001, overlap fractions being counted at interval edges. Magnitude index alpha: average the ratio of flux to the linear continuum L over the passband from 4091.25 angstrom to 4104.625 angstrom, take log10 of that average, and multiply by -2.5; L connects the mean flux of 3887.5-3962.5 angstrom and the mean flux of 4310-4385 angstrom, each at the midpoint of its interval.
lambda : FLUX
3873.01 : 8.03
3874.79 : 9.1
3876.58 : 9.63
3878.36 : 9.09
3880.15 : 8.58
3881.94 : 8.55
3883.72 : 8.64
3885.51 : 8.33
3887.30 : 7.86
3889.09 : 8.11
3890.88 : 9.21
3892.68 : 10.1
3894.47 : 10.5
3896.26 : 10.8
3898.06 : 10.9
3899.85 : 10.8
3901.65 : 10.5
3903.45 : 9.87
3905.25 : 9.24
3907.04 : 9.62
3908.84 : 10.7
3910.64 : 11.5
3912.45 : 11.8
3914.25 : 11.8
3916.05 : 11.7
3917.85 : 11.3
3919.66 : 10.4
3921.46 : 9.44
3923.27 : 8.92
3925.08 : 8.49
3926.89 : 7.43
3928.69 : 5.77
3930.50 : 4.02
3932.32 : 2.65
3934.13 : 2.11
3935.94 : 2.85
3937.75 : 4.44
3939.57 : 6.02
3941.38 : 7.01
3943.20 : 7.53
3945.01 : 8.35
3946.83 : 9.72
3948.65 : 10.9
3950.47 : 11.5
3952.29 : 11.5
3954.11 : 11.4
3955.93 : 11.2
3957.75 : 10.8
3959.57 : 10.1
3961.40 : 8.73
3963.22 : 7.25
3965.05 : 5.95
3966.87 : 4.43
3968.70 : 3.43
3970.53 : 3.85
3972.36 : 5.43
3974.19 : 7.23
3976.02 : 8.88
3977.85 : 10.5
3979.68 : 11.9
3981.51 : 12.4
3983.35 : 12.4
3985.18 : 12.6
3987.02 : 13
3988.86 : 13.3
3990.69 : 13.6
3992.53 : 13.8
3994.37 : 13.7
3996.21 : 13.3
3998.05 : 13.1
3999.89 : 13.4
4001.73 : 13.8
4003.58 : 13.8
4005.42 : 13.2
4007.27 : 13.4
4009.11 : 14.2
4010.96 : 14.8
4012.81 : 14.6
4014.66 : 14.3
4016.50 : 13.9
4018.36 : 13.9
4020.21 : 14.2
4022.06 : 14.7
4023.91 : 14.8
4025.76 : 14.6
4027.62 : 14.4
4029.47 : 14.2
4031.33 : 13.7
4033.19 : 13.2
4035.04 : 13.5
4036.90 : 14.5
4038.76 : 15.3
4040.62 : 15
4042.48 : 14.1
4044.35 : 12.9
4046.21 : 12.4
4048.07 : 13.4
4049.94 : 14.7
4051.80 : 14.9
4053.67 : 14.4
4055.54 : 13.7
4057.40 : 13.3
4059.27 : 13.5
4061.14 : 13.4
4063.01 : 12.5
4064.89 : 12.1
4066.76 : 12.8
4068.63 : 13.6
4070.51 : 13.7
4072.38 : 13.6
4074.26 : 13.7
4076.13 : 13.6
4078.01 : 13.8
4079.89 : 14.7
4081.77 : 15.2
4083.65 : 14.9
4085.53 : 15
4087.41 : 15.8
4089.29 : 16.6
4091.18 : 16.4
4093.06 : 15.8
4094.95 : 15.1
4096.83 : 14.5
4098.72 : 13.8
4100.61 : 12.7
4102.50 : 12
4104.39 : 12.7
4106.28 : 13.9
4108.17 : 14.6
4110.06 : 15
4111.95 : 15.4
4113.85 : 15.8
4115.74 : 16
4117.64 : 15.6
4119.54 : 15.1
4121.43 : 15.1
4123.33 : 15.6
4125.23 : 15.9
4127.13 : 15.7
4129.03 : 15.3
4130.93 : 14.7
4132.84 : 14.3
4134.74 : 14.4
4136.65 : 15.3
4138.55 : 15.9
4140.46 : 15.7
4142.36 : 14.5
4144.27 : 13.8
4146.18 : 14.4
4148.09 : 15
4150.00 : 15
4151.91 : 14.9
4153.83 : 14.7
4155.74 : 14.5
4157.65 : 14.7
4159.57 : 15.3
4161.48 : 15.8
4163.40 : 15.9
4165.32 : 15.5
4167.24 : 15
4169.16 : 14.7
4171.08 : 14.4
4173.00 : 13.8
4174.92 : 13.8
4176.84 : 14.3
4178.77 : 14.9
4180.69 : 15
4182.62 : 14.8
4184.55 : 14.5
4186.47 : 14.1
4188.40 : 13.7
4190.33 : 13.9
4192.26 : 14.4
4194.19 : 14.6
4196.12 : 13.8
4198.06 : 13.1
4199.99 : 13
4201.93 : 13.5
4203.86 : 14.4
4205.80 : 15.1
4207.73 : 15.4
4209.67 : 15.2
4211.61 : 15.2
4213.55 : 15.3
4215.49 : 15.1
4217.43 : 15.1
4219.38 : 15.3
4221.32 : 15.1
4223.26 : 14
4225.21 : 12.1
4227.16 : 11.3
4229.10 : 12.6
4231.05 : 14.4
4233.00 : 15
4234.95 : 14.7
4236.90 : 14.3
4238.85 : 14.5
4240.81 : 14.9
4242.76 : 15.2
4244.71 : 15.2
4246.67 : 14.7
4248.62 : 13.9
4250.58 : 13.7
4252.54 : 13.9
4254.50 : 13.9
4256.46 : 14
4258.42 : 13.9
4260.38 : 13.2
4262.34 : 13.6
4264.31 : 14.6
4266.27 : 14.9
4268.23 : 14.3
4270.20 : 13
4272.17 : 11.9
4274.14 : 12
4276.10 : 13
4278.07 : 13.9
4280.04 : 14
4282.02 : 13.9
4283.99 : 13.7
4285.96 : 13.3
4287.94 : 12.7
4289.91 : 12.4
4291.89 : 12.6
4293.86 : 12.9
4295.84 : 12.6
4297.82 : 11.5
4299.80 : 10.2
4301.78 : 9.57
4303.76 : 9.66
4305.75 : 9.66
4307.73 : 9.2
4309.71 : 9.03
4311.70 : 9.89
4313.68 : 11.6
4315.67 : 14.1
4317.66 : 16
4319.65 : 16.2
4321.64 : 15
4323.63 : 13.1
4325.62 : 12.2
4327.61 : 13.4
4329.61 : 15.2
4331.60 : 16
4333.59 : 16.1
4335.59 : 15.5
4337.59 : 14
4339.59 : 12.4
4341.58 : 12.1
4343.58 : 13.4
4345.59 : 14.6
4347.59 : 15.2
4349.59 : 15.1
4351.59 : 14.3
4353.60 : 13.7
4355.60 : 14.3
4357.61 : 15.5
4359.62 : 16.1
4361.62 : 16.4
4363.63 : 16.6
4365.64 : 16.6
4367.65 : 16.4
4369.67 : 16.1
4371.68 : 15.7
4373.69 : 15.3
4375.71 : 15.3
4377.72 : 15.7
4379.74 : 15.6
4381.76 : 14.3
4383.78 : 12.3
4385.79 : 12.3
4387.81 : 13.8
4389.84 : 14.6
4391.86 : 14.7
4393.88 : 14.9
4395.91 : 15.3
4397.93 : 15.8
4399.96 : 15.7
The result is -0.237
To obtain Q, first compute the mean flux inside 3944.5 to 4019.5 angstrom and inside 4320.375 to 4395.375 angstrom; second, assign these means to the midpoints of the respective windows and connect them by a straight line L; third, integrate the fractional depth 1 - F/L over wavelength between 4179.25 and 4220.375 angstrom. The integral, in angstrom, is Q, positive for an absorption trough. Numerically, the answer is -4.0 angstrom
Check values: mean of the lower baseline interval 11.2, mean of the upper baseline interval 14.7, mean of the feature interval 14.5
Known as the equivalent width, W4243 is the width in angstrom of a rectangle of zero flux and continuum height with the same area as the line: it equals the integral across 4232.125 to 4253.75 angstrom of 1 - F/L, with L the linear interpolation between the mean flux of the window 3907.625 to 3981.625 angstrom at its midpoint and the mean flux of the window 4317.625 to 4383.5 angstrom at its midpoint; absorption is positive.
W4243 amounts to -2.3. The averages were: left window 8.28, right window 14.9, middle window 14.5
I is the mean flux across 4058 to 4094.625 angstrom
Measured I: 14.3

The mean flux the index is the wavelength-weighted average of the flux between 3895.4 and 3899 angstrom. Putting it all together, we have 10.9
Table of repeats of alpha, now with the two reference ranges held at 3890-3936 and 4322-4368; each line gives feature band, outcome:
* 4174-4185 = -0.16 mag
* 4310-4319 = 0.13 mag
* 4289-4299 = 0.14 mag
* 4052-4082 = -0.22 mag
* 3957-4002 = -0.03 mag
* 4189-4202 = -0.08 mag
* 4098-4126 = -0.25 mag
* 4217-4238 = -0.07 mag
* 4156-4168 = -0.24 mag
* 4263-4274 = 0.01 mag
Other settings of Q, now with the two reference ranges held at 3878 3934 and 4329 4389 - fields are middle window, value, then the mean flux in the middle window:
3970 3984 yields 1.25 angstrom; 9.16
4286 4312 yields 5.65 angstrom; 11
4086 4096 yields -3.84 angstrom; 15.9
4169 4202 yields -3.81 angstrom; 14.1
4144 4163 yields -4.04 angstrom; 14.9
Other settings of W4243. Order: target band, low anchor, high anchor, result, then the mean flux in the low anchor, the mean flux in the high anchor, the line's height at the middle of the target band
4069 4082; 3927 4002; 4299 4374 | -4.3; 9.08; 13.8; 10.5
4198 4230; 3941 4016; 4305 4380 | -2.7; 10.9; 14.3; 13.1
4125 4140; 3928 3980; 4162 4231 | -3.2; 7.39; 14.3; 12.5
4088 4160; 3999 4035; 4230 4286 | -4.5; 14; 14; 14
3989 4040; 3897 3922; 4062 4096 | -4.0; 10.7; 14.4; 13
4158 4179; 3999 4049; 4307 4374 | -1.0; 14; 14.3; 14.2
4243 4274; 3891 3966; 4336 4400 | -1.3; 8.91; 14.8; 13.3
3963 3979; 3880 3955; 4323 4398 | 5.3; 8.83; 14.7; 9.54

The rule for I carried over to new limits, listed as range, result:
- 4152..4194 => 14.7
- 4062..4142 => 14.6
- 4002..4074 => 13.9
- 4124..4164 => 15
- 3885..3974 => 8.48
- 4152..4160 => 14.8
